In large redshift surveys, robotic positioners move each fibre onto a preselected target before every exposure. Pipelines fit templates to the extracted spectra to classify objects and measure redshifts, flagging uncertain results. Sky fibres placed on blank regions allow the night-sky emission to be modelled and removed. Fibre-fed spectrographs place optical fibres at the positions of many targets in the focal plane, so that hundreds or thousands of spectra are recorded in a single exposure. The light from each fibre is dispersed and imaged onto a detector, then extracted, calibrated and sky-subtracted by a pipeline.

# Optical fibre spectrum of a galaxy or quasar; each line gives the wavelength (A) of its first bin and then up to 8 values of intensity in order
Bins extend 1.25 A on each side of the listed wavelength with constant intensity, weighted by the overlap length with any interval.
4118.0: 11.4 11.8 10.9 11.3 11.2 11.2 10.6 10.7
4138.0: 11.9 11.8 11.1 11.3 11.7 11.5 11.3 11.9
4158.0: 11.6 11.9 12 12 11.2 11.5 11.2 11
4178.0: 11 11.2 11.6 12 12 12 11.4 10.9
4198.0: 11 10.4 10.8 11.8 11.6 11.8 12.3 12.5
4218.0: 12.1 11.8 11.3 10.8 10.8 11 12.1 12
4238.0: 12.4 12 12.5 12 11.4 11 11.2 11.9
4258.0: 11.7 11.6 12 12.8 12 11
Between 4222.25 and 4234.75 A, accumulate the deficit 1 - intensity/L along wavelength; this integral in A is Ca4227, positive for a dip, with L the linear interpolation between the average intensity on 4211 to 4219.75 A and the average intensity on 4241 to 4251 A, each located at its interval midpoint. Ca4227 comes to 0.8 A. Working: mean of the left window 12.2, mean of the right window 11.8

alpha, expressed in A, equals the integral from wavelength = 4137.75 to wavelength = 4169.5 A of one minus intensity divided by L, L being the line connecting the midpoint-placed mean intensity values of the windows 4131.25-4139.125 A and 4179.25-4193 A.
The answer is -0.90 A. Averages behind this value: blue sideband 11.1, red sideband 11.7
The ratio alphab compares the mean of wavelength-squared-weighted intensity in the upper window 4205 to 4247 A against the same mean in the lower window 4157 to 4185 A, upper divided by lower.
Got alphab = 1.1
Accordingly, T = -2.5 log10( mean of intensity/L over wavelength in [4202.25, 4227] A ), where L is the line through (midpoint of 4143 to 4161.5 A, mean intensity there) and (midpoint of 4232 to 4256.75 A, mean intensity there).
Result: 0.006 mag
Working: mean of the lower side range 11.6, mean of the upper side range 11.8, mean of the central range 11.7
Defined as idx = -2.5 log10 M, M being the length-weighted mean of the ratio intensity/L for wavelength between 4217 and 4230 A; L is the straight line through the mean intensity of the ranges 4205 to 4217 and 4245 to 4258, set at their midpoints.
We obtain 0.050 mag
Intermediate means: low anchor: 12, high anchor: 11.5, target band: 11.3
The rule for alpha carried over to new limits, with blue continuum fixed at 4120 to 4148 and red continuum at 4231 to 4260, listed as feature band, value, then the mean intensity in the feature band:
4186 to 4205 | 0.5 A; 11.3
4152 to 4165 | -0.4 A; 11.8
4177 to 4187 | 0.0 A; 11.5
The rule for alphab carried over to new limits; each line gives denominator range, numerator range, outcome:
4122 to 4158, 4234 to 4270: 1.11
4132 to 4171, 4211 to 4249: 1.06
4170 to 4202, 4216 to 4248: 1.06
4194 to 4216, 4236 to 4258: 1.05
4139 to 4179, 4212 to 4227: 1.05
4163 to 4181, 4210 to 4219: 1.10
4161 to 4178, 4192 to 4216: 1.01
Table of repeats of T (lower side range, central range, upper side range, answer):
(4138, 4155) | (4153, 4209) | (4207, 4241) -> 0.015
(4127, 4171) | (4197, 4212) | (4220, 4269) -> 0.034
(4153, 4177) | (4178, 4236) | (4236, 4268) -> 0.019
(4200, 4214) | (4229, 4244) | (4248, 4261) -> -0.046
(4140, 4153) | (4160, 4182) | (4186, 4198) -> 0.006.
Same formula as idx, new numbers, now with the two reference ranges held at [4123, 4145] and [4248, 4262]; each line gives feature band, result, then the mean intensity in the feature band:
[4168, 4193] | -0.02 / 11.5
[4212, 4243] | -0.03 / 11.8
